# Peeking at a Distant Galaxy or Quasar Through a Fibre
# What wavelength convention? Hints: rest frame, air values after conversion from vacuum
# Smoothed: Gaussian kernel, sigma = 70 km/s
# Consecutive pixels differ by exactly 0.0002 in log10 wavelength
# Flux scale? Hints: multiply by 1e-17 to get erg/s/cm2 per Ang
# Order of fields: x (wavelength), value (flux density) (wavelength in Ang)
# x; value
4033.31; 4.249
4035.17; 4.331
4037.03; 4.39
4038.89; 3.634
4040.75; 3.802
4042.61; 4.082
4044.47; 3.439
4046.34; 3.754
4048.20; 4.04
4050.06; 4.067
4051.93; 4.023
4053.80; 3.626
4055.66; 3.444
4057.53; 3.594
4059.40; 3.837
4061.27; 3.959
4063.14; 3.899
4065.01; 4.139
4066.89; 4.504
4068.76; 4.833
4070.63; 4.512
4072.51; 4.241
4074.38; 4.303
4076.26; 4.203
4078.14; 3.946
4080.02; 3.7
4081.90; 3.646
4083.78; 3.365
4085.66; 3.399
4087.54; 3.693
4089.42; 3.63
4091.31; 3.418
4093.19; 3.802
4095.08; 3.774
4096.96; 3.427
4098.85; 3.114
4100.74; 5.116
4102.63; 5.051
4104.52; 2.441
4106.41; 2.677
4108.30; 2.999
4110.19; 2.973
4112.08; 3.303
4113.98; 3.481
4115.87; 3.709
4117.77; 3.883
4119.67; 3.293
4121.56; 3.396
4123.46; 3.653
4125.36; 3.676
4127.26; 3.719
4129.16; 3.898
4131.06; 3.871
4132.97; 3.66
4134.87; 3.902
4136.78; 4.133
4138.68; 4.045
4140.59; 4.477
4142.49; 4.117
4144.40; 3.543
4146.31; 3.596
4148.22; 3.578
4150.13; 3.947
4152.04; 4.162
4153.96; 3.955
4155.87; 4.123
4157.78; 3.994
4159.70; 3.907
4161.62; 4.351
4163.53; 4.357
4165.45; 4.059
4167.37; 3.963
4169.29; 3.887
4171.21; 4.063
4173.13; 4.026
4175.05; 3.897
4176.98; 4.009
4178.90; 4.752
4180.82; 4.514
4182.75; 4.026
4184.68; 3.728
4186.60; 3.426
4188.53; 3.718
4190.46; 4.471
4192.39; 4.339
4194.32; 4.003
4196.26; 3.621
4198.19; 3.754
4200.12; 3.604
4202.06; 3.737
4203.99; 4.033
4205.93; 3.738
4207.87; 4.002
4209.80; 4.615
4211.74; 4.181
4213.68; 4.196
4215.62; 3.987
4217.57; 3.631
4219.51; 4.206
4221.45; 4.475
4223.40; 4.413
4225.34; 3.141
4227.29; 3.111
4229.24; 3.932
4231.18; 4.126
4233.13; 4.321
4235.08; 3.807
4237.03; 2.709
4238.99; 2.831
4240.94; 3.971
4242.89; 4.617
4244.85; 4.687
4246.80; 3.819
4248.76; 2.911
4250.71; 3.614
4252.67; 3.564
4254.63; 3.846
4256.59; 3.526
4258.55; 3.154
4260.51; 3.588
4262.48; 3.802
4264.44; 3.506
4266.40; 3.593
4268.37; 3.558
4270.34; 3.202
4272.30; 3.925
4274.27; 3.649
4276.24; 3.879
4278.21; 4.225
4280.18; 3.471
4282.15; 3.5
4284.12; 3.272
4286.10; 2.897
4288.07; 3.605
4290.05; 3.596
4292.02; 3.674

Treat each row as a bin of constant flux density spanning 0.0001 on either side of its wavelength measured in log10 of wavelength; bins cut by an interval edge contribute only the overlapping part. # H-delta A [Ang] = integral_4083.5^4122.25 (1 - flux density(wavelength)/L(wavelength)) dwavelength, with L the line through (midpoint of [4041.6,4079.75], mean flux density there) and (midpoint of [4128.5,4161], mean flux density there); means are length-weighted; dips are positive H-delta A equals 4.4 Ang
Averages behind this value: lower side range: 4.02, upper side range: 3.94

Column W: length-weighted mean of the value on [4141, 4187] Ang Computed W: 4.01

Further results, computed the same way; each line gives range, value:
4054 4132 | 3.74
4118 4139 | 3.75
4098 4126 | 3.52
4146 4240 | 3.94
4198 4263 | 3.81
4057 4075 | 4.19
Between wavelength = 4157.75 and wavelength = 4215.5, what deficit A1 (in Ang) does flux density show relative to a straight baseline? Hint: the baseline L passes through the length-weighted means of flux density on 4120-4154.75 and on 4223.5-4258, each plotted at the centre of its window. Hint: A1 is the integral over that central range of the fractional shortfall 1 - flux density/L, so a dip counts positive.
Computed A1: -4.0 Ang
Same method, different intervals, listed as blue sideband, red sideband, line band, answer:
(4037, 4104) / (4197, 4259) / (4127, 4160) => -0.5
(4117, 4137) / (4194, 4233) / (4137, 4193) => -3.3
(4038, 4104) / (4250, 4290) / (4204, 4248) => -3.5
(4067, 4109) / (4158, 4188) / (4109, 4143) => 1.7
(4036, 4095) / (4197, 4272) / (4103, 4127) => 3.2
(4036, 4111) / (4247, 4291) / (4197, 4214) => -1.6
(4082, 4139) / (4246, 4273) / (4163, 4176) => -1.6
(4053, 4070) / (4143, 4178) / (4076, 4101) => 1.9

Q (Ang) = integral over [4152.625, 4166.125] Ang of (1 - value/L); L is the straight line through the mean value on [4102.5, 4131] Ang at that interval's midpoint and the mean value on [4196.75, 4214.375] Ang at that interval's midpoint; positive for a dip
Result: -1.5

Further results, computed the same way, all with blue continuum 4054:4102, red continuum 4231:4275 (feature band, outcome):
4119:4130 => 0.65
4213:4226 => -1.12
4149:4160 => -0.63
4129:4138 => -0.17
